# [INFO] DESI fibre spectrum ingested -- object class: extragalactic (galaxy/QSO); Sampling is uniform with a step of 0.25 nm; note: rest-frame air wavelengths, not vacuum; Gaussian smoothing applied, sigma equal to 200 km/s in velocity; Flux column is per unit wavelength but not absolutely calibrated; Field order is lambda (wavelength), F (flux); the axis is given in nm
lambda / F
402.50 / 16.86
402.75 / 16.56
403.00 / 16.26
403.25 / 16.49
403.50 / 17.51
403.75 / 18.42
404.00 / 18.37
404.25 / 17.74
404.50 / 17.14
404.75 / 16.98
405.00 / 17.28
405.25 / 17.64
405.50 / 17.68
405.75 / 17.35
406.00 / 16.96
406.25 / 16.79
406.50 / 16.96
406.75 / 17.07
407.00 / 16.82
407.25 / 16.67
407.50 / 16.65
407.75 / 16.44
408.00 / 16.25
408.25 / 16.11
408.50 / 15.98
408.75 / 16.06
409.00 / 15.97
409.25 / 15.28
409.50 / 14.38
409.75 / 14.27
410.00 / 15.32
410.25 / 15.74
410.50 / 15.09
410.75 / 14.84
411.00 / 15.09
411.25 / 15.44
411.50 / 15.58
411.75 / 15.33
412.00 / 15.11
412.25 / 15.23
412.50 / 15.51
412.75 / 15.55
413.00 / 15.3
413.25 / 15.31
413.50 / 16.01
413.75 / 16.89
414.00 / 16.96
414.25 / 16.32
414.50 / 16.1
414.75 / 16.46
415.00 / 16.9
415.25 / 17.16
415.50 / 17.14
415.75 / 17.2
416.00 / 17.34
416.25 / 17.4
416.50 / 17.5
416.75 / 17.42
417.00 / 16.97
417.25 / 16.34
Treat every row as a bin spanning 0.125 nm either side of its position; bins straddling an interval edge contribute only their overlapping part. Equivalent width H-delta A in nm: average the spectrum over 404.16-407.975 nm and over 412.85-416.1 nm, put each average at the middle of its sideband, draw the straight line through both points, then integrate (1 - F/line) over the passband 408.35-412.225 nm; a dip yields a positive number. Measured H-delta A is 0.343 nm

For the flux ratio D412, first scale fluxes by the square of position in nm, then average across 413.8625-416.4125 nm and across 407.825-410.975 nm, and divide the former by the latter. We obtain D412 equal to 1.13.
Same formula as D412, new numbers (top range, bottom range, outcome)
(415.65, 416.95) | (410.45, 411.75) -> 1.17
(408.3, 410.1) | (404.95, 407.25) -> 0.91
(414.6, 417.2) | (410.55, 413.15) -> 1.14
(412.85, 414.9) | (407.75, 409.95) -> 1.06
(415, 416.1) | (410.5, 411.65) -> 1.15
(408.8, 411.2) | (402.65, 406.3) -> 0.90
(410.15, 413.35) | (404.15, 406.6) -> 0.92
